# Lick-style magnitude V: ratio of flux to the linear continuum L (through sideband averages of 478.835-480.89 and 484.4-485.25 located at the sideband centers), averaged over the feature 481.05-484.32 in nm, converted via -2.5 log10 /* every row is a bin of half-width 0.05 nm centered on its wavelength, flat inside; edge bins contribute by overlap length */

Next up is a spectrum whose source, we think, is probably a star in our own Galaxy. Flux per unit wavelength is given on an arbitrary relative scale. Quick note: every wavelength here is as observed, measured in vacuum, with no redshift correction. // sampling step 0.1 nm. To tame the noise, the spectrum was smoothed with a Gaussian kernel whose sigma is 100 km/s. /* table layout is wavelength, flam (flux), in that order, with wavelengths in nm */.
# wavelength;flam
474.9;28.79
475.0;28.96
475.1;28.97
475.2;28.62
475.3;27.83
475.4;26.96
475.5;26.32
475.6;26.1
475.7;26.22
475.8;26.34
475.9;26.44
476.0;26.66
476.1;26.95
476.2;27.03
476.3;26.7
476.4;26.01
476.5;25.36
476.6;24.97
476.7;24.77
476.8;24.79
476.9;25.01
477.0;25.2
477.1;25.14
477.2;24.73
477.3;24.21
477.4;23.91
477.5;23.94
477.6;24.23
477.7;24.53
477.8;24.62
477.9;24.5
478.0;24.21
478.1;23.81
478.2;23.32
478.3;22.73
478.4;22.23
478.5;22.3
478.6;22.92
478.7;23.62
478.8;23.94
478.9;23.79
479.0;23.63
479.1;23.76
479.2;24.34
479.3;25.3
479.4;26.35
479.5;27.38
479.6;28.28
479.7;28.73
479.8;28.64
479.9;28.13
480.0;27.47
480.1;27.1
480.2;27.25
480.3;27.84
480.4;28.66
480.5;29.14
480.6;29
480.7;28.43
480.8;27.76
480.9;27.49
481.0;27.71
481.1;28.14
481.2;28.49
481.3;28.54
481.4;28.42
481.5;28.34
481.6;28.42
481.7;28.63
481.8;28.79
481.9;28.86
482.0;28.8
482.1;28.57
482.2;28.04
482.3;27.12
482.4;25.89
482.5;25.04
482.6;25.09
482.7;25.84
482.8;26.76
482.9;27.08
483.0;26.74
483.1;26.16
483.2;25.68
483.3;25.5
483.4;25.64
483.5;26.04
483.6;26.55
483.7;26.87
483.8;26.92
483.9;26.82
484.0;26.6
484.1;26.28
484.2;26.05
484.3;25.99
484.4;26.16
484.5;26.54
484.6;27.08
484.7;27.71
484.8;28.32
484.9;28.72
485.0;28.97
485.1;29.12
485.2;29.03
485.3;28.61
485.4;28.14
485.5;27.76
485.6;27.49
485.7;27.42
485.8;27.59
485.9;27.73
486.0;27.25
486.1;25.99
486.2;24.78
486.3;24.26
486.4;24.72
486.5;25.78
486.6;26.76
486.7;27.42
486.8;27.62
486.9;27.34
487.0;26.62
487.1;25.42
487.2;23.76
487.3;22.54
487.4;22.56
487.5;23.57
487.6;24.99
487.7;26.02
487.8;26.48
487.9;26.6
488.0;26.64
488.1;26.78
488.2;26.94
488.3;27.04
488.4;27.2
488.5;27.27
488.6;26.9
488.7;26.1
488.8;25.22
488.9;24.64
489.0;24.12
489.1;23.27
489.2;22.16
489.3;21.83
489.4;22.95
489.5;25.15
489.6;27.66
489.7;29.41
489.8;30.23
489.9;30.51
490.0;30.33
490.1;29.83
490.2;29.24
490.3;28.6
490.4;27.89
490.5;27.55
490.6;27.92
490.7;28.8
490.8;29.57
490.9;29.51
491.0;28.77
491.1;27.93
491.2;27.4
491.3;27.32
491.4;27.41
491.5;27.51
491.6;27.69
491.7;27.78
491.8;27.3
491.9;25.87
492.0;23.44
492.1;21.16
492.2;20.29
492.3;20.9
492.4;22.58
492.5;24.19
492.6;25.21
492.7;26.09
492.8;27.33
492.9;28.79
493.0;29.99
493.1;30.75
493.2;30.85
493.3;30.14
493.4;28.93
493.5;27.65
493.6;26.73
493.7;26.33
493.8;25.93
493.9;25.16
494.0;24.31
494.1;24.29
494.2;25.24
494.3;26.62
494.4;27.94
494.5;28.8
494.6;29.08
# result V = 0.02 mag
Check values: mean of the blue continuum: 27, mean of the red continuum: 28.1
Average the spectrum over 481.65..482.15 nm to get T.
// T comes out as 28.7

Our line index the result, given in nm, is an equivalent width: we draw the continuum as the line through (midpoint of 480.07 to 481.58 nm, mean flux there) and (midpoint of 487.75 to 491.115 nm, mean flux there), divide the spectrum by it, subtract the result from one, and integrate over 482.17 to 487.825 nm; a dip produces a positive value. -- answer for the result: 0.24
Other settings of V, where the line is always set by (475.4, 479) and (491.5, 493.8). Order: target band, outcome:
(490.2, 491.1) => -0.10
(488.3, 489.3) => 0.04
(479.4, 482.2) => -0.12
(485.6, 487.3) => -0.02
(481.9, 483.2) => -0.06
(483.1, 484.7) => -0.04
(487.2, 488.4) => 0.02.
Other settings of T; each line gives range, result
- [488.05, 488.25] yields 26.9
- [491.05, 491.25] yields 27.7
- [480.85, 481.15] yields 27.8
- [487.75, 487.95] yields 26.5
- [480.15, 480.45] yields 27.9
